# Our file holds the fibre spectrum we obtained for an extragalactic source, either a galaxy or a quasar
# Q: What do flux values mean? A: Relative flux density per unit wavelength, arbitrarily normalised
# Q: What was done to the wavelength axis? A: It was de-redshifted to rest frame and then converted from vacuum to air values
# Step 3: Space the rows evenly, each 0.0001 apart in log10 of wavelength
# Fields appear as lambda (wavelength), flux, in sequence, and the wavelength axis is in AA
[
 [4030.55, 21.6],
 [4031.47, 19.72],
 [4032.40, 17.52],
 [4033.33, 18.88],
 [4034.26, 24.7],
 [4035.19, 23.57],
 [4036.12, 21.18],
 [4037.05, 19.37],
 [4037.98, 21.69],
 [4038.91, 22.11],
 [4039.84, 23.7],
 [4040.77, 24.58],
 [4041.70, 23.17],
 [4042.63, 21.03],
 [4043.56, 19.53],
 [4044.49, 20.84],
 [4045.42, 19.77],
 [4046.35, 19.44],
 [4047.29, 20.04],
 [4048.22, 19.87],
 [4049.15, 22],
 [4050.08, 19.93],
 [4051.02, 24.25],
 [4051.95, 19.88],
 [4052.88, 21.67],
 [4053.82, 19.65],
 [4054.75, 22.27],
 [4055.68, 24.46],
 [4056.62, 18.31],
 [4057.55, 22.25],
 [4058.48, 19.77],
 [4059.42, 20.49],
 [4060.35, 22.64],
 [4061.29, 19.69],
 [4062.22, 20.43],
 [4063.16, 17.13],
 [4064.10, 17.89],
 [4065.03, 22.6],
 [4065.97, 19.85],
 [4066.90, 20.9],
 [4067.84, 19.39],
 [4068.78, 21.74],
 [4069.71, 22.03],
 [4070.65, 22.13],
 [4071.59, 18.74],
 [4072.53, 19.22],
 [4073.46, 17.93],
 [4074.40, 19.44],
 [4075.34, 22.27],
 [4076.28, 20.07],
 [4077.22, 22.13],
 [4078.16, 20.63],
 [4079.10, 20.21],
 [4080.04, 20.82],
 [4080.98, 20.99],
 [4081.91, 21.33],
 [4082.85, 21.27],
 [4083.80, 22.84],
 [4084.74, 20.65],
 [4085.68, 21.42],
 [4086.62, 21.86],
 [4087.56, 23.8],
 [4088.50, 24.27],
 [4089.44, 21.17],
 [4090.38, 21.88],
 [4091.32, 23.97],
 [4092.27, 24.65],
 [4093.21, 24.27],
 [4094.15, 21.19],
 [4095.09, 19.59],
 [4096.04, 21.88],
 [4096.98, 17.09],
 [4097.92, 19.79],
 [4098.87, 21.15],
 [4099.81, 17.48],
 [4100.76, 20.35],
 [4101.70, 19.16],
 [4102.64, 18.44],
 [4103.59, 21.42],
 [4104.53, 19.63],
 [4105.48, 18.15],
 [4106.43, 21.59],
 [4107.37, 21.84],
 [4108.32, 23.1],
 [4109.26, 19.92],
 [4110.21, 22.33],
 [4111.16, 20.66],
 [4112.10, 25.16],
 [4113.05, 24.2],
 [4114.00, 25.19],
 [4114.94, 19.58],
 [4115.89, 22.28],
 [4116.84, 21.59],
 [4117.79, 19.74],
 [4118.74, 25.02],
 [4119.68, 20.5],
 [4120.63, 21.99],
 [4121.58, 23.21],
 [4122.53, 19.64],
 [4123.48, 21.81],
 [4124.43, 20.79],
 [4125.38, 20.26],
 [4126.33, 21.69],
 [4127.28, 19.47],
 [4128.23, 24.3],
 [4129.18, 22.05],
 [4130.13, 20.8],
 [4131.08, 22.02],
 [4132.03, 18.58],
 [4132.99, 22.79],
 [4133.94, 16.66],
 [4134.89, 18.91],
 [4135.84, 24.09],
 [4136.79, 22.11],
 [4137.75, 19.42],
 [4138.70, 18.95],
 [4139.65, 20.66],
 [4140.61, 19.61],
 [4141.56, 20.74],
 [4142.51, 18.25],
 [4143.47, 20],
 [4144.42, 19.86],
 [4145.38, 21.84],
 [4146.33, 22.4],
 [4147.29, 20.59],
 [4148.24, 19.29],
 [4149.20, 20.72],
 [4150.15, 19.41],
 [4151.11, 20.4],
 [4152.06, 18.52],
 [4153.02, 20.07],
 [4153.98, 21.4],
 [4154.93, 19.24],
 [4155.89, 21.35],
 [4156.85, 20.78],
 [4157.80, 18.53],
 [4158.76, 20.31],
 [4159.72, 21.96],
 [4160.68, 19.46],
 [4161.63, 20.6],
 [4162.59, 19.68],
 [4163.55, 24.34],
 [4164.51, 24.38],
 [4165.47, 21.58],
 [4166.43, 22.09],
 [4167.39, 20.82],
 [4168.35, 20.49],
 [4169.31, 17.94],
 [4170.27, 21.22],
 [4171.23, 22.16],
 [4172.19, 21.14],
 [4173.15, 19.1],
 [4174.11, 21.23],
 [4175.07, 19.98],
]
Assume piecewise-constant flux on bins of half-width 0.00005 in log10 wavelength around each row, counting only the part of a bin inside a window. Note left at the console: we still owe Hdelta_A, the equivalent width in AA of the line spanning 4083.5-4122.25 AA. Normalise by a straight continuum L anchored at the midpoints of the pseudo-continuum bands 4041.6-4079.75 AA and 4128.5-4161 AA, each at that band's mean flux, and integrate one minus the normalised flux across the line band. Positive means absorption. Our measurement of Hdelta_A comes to -2.0 AA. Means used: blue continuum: 20.6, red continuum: 20.4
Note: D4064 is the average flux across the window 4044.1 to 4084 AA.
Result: 20.7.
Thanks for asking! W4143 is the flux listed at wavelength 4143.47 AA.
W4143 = 20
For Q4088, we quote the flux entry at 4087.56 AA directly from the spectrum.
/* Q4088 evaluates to 23.8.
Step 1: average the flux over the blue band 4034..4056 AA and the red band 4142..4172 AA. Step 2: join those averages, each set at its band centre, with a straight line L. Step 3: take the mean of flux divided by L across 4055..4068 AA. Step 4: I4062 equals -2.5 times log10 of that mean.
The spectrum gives 0.05 mag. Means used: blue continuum 21.6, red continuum 20.6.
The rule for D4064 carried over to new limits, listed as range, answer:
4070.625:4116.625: 21.2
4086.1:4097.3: 22.2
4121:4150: 20.7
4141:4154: 20.2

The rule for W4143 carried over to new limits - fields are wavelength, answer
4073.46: 17.93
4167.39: 20.82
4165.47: 21.58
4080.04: 20.82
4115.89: 22.28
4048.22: 19.87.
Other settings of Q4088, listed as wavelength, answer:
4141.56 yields 20.74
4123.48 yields 21.81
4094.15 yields 21.19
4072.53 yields 19.22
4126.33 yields 21.69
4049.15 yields 22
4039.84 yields 23.7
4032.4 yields 17.52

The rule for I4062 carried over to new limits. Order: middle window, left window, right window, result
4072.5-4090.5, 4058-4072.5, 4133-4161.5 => -0.05 mag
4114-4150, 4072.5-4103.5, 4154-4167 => 0.01 mag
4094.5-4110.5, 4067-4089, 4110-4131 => 0.07 mag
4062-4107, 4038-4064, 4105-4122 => 0.04 mag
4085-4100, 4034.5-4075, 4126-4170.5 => -0.05 mag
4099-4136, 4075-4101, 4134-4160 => -0.02 mag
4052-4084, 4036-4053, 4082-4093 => 0.07 mag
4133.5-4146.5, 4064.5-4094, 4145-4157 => 0.02 mag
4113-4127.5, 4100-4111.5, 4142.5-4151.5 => -0.06 mag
